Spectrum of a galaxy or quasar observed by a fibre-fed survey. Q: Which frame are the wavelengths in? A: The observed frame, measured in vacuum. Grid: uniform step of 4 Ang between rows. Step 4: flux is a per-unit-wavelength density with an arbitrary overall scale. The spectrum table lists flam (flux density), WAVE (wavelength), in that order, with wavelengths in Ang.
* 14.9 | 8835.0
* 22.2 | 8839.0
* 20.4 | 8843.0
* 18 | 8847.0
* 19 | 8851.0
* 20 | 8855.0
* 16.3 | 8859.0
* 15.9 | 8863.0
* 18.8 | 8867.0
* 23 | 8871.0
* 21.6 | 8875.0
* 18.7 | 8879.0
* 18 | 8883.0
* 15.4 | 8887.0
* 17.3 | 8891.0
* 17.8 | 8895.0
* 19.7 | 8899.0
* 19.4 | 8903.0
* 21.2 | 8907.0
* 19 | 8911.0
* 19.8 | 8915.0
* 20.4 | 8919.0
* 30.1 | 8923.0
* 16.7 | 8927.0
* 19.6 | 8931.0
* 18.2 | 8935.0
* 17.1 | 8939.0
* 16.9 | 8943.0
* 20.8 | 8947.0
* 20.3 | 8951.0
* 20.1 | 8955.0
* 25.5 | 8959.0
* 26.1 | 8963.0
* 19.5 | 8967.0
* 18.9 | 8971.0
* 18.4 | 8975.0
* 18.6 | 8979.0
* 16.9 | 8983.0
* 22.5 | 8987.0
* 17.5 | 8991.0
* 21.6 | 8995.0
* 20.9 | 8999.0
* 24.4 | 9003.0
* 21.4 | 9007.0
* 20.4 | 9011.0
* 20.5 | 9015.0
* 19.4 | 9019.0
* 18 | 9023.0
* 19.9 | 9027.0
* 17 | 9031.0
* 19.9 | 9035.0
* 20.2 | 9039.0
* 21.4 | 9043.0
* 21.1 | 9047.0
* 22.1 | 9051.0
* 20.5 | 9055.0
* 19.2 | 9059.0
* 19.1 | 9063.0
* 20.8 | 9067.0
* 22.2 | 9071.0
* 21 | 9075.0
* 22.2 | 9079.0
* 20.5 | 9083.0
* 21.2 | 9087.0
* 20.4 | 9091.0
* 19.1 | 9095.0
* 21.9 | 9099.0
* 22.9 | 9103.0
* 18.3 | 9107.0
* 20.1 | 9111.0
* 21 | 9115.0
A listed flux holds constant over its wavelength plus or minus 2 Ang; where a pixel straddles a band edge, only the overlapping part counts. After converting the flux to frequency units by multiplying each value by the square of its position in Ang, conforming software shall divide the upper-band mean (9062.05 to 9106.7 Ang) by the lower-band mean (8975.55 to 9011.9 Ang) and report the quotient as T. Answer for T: 1.05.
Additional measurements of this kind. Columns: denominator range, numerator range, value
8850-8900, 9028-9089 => 1.15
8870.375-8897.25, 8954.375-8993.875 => 1.12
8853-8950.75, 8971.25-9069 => 1.07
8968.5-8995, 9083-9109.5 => 1.11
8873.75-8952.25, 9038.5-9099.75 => 1.11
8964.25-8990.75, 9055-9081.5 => 1.10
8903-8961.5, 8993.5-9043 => 1.01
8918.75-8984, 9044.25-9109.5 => 1.05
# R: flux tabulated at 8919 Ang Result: 20.4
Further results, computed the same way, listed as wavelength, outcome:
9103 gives 22.9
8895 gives 17.8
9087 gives 21.2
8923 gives 30.1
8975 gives 18.4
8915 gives 19.8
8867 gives 18.8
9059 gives 19.2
